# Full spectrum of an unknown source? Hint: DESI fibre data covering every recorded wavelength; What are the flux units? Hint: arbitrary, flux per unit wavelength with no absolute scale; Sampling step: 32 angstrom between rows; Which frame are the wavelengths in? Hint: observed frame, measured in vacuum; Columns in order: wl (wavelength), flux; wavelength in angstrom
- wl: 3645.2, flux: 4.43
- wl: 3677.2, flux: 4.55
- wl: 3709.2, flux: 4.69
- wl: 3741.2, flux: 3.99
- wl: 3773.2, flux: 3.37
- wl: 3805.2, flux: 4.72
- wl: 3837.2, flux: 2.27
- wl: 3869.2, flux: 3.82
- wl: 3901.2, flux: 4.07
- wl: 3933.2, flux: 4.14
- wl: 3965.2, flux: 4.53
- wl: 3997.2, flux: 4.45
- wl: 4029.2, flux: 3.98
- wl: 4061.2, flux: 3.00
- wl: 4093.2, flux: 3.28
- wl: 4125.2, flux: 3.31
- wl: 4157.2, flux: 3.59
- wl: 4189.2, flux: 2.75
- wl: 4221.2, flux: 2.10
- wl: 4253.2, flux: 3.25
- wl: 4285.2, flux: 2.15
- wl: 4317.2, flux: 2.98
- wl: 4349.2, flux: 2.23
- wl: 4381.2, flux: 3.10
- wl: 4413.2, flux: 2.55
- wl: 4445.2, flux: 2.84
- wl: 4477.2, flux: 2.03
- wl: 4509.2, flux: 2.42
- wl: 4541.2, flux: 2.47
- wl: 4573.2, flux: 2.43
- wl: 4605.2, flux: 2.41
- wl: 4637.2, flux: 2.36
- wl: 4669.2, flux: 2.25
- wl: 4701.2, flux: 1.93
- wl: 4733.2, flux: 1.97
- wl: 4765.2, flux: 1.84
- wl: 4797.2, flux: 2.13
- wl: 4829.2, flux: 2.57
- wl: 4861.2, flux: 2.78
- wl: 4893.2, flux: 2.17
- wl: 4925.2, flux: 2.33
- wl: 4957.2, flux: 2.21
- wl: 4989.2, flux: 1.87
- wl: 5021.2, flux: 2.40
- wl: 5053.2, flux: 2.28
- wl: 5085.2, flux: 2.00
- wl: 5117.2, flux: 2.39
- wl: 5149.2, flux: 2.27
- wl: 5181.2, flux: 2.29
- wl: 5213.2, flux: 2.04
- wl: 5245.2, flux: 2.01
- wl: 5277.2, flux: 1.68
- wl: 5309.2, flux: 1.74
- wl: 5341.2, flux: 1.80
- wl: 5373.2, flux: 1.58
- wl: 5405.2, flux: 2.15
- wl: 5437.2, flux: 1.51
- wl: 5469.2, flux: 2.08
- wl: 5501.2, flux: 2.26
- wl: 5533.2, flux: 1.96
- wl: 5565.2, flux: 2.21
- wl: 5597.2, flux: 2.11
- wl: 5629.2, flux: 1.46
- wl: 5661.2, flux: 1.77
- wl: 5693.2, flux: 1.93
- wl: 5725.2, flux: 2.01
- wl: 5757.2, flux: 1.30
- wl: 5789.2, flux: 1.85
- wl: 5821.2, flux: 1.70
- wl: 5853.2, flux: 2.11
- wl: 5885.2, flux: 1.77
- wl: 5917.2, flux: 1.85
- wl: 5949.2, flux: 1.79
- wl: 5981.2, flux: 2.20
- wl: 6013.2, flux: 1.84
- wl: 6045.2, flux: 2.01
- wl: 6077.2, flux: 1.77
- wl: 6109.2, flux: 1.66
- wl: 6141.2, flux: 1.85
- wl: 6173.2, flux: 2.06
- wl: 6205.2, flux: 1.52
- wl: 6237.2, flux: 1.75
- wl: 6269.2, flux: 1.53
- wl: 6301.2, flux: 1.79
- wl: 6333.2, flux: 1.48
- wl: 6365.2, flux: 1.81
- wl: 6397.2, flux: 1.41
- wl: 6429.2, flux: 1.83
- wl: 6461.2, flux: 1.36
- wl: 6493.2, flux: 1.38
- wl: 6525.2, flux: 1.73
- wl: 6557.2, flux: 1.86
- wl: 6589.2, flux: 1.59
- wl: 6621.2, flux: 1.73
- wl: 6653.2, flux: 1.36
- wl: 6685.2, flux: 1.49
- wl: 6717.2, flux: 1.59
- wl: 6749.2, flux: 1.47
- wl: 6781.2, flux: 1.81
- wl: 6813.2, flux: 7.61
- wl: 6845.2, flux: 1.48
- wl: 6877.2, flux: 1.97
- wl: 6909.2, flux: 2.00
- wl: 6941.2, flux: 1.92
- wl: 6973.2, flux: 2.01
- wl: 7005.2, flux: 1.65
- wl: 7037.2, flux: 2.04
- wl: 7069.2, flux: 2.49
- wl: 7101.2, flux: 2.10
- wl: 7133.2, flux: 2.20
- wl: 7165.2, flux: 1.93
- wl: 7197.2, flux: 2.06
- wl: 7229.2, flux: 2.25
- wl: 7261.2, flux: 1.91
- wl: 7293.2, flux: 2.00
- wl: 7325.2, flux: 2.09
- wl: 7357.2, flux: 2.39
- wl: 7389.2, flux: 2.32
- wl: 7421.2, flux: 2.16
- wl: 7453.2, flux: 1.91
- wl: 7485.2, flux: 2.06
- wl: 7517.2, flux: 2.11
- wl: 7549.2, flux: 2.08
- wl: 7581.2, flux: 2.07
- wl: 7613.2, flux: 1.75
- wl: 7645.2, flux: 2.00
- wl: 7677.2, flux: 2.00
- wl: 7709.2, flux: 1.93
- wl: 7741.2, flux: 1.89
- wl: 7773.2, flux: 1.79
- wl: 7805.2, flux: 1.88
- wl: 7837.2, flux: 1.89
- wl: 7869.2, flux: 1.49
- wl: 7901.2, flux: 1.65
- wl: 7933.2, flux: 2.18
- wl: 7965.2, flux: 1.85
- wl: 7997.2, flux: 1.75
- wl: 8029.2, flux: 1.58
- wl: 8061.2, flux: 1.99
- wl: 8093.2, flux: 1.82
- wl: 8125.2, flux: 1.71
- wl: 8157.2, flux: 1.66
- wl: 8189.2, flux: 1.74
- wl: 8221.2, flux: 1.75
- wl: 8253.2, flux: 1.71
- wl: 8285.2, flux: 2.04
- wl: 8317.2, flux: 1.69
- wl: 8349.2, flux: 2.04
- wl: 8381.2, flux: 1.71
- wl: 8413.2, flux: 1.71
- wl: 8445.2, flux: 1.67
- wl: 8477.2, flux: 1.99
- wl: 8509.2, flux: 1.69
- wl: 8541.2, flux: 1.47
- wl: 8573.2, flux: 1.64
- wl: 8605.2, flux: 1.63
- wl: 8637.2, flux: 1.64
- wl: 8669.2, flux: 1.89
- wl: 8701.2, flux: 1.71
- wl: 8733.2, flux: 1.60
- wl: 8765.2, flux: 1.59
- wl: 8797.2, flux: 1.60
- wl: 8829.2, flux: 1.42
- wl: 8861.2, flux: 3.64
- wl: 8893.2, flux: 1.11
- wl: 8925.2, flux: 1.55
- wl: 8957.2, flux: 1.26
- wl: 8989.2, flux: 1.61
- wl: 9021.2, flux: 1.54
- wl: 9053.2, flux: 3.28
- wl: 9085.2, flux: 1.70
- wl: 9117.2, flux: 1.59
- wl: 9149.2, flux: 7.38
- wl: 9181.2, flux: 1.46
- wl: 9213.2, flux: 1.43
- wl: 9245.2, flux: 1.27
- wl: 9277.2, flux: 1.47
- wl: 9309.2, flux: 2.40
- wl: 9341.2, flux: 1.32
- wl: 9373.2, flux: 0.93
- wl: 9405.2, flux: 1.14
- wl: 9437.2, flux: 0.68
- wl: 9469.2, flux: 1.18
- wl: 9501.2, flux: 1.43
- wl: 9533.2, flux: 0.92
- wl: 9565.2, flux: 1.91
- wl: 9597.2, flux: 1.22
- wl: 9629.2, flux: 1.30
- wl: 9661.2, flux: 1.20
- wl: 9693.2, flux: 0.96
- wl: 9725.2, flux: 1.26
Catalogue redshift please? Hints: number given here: 0.824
